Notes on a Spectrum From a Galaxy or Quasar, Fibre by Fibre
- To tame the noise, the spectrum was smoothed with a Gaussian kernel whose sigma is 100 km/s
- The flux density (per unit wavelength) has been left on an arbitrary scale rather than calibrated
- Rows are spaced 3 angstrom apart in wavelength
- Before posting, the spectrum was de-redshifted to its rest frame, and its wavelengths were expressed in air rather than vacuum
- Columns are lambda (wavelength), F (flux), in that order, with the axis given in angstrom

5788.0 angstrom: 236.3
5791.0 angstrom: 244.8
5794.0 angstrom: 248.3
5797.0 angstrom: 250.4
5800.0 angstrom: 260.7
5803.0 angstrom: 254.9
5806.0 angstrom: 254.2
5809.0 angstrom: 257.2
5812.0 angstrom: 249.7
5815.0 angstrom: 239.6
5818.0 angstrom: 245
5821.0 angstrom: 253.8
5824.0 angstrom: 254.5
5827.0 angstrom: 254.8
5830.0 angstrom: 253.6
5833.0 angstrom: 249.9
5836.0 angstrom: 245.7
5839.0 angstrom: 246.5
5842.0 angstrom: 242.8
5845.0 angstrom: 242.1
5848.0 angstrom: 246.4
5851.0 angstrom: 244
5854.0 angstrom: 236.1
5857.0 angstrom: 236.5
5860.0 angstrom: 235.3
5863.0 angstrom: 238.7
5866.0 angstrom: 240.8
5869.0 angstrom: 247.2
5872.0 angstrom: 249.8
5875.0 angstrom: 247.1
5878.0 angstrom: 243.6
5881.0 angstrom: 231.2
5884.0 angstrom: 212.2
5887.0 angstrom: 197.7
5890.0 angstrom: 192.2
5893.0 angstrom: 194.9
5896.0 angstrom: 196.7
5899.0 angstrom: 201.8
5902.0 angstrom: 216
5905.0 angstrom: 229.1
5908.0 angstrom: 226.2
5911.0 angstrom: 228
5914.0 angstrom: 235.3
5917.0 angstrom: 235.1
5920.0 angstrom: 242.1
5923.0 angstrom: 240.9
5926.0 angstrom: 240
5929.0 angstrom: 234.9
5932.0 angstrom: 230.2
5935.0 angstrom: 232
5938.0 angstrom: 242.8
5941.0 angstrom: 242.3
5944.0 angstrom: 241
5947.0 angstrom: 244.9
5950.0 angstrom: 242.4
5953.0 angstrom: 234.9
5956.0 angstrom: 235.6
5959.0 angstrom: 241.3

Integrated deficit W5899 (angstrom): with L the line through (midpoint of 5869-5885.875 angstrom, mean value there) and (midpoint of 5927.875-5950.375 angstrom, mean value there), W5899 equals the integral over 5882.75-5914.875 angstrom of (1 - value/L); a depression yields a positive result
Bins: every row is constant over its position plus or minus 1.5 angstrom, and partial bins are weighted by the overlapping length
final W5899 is 3.5 angstrom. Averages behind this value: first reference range 237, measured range 211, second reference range 239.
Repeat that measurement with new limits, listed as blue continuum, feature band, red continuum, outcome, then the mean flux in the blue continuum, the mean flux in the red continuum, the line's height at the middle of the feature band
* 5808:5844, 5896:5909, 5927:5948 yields 1.4 angstrom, 249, 238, 242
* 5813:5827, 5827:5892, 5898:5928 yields 1.0 angstrom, 249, 230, 241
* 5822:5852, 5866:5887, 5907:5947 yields 0.6 angstrom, 248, 237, 243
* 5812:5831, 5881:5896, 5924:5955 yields 2.5 angstrom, 250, 239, 244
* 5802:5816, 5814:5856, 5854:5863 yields -0.6 angstrom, 251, 236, 244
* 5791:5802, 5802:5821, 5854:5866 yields -0.1 angstrom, 252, 237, 249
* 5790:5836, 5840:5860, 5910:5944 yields 0.5 angstrom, 251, 237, 247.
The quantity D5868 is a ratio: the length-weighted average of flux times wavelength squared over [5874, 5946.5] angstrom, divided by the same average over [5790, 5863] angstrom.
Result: 0.94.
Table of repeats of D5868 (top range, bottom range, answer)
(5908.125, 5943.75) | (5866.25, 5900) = 1.09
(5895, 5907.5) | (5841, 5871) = 0.90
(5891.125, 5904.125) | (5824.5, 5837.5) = 0.83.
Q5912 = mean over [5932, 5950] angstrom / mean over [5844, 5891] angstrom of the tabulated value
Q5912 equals 1.0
